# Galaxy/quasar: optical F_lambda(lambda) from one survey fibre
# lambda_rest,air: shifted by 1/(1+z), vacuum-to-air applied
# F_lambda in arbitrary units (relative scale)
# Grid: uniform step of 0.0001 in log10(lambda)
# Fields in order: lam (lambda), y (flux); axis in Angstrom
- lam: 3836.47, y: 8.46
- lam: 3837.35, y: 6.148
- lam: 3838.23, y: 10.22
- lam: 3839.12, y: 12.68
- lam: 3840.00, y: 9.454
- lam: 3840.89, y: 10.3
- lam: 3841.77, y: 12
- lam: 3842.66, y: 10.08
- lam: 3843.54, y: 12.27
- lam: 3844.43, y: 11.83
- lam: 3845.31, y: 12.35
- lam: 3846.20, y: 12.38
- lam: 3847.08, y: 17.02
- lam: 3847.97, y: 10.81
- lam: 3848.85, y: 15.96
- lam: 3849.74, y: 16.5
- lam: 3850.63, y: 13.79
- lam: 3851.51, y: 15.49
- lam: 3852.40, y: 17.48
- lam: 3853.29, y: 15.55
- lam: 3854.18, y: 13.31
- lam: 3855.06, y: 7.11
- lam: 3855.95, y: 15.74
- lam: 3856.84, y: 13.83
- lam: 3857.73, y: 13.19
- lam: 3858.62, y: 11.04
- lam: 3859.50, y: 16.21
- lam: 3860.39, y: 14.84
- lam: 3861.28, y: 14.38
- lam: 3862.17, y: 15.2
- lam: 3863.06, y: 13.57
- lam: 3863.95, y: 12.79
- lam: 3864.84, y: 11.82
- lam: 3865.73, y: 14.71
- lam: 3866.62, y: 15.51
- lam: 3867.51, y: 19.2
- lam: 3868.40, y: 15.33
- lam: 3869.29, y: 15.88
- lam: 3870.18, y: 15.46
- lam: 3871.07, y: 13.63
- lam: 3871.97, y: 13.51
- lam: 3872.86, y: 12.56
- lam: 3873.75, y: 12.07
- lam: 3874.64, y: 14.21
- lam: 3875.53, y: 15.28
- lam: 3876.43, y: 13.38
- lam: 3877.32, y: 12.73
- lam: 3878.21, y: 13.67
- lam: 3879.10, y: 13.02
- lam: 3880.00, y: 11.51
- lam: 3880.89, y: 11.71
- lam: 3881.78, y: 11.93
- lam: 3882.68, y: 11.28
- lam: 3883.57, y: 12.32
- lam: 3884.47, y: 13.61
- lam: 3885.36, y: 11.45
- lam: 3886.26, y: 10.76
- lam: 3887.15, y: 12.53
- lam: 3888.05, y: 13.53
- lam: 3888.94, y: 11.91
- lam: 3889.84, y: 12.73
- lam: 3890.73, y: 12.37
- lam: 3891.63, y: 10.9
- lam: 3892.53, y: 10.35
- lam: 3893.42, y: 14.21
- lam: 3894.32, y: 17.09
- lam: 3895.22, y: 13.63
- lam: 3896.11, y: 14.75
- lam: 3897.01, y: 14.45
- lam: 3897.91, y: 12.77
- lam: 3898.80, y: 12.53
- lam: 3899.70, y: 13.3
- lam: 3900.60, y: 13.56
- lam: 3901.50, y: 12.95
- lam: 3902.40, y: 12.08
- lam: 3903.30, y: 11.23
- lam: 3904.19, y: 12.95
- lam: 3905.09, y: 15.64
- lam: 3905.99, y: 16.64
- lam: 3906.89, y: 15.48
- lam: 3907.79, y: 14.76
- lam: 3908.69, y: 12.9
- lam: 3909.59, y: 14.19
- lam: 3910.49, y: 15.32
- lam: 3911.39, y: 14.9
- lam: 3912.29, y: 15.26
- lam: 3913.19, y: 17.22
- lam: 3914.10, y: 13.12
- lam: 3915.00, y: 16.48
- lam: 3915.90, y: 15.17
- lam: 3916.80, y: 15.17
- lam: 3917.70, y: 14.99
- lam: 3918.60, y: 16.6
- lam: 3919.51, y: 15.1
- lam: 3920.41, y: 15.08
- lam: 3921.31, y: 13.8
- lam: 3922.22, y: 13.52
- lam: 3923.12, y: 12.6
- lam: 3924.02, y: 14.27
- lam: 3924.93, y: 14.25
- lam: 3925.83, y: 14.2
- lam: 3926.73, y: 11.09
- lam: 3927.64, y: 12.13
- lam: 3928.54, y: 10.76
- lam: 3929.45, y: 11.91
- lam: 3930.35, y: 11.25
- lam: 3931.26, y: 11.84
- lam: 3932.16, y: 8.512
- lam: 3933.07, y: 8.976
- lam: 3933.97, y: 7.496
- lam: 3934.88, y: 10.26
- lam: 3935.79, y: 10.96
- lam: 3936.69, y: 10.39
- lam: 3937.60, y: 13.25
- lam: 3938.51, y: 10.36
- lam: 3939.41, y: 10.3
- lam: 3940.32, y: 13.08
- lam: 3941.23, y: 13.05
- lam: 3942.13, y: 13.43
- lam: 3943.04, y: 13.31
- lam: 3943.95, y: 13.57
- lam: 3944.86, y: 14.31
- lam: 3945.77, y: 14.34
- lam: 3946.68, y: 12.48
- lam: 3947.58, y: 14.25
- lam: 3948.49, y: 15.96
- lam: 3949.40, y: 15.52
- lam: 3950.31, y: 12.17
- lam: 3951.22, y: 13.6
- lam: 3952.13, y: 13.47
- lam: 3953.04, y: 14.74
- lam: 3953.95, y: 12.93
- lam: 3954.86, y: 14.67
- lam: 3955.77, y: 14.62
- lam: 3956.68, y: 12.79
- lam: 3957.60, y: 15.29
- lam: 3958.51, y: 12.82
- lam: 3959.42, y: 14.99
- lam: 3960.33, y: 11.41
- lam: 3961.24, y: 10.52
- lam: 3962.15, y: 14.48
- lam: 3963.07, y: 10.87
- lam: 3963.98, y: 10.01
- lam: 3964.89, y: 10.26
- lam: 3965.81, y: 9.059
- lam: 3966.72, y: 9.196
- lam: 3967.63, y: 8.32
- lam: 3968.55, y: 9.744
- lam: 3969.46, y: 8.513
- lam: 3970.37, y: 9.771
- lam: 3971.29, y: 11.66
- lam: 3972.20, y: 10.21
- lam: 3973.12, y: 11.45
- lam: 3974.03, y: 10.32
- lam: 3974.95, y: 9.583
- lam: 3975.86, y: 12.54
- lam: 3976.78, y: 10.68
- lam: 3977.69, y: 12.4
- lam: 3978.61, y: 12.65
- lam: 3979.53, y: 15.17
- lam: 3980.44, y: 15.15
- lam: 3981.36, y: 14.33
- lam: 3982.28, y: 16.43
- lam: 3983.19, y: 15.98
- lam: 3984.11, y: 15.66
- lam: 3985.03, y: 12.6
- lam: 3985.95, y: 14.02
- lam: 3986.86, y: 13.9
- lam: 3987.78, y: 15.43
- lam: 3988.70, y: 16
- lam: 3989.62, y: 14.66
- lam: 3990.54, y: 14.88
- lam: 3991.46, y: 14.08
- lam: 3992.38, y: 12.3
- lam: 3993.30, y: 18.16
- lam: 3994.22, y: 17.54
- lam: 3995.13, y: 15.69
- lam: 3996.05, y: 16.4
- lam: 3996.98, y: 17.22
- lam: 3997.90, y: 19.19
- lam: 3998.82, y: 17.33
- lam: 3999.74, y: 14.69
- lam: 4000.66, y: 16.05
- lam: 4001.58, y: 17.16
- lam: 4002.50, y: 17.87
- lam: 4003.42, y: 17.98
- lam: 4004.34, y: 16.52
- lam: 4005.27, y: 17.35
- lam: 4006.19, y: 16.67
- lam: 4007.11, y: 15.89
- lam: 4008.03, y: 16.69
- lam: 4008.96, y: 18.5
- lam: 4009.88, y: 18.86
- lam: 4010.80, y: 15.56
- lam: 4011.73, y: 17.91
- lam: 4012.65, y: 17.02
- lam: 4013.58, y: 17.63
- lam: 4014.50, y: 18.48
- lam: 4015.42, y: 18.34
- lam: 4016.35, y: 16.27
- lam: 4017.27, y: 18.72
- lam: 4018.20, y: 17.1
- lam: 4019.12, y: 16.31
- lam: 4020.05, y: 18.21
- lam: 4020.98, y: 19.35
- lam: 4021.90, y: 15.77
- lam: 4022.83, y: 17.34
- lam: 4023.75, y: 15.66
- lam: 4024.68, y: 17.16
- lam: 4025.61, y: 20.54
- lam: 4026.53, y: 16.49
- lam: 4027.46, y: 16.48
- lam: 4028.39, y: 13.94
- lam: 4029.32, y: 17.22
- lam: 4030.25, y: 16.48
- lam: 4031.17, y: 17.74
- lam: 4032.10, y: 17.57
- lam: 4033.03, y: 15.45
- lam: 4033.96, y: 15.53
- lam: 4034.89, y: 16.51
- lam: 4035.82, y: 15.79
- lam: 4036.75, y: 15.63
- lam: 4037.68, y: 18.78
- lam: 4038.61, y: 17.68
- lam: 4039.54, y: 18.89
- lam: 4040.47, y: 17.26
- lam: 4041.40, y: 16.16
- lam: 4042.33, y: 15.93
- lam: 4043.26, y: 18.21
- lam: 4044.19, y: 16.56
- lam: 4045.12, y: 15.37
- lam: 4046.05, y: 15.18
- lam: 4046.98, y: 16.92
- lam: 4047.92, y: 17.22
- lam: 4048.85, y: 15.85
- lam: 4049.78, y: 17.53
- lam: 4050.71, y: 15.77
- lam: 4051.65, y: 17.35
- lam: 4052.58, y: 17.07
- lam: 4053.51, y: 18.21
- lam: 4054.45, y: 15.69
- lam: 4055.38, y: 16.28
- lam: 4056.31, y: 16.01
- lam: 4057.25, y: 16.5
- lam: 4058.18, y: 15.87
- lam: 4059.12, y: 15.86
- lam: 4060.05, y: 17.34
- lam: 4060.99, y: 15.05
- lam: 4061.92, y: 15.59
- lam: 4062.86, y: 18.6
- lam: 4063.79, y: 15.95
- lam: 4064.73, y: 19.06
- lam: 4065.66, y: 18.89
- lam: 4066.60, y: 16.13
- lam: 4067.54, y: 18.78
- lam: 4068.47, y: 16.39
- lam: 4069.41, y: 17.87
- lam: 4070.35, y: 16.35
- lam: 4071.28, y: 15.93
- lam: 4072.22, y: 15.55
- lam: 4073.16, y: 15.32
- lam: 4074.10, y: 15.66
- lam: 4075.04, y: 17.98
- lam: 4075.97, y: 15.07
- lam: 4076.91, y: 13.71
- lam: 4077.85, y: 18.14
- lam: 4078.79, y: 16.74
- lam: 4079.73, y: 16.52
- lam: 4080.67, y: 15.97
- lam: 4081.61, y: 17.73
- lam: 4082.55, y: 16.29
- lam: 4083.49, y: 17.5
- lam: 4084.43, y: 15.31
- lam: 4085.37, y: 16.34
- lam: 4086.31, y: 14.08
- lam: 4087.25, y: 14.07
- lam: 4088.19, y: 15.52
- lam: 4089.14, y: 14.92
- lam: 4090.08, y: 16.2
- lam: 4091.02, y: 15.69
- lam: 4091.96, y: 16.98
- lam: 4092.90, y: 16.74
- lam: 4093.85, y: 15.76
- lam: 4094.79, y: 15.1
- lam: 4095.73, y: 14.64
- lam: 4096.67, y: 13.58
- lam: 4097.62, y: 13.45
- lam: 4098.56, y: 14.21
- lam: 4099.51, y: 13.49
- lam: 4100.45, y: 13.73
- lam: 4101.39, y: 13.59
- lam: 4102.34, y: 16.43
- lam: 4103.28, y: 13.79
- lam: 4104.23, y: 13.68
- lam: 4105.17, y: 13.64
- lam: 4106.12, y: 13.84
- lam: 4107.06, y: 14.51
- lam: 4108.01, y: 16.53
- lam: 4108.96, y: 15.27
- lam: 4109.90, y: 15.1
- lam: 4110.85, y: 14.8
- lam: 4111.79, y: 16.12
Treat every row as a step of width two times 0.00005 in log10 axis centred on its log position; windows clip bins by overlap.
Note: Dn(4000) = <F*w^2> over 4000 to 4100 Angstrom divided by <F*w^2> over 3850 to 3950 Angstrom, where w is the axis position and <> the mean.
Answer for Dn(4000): 1.33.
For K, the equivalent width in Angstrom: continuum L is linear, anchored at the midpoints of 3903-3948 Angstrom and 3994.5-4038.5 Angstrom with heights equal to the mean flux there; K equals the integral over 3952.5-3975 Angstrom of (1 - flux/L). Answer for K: 4.9 Angstrom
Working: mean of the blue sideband 13.2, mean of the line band 11.6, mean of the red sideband 17.1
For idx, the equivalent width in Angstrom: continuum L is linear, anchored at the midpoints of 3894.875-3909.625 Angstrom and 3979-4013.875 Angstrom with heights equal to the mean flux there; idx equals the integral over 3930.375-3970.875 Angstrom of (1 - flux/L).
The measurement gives 8.0 Angstrom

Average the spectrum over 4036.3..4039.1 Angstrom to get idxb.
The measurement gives 17.4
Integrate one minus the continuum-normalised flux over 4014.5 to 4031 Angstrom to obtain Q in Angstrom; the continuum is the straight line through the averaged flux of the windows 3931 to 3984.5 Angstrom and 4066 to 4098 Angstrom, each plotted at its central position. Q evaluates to -3.5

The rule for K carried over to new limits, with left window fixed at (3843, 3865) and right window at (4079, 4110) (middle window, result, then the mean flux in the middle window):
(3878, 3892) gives 1.8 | 12.2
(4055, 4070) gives -1.9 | 16.9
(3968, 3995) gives 2.2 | 13.3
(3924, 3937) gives 2.8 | 11.1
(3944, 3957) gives 0.3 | 14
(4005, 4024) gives -3.4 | 17.3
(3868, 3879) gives 0.0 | 13.9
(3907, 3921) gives -0.9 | 15.1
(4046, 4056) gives -1.2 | 16.7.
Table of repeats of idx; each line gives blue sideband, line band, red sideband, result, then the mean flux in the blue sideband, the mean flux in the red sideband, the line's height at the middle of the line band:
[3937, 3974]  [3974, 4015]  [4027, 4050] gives -3.6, 12.3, 16.6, 14.4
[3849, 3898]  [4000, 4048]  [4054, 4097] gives -4.6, 13.6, 16.2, 15.5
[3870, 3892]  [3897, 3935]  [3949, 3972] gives -3.1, 12.7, 12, 12.4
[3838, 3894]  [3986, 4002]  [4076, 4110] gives -1.7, 13.2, 15.2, 14.4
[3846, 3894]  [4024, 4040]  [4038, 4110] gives -1.4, 13.6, 16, 15.5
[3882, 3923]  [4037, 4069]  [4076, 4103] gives -3.8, 13.8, 15.4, 15.1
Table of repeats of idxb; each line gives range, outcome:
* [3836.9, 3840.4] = 9.64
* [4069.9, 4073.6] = 15.8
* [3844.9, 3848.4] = 13.1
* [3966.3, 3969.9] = 8.95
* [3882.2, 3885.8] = 12.2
